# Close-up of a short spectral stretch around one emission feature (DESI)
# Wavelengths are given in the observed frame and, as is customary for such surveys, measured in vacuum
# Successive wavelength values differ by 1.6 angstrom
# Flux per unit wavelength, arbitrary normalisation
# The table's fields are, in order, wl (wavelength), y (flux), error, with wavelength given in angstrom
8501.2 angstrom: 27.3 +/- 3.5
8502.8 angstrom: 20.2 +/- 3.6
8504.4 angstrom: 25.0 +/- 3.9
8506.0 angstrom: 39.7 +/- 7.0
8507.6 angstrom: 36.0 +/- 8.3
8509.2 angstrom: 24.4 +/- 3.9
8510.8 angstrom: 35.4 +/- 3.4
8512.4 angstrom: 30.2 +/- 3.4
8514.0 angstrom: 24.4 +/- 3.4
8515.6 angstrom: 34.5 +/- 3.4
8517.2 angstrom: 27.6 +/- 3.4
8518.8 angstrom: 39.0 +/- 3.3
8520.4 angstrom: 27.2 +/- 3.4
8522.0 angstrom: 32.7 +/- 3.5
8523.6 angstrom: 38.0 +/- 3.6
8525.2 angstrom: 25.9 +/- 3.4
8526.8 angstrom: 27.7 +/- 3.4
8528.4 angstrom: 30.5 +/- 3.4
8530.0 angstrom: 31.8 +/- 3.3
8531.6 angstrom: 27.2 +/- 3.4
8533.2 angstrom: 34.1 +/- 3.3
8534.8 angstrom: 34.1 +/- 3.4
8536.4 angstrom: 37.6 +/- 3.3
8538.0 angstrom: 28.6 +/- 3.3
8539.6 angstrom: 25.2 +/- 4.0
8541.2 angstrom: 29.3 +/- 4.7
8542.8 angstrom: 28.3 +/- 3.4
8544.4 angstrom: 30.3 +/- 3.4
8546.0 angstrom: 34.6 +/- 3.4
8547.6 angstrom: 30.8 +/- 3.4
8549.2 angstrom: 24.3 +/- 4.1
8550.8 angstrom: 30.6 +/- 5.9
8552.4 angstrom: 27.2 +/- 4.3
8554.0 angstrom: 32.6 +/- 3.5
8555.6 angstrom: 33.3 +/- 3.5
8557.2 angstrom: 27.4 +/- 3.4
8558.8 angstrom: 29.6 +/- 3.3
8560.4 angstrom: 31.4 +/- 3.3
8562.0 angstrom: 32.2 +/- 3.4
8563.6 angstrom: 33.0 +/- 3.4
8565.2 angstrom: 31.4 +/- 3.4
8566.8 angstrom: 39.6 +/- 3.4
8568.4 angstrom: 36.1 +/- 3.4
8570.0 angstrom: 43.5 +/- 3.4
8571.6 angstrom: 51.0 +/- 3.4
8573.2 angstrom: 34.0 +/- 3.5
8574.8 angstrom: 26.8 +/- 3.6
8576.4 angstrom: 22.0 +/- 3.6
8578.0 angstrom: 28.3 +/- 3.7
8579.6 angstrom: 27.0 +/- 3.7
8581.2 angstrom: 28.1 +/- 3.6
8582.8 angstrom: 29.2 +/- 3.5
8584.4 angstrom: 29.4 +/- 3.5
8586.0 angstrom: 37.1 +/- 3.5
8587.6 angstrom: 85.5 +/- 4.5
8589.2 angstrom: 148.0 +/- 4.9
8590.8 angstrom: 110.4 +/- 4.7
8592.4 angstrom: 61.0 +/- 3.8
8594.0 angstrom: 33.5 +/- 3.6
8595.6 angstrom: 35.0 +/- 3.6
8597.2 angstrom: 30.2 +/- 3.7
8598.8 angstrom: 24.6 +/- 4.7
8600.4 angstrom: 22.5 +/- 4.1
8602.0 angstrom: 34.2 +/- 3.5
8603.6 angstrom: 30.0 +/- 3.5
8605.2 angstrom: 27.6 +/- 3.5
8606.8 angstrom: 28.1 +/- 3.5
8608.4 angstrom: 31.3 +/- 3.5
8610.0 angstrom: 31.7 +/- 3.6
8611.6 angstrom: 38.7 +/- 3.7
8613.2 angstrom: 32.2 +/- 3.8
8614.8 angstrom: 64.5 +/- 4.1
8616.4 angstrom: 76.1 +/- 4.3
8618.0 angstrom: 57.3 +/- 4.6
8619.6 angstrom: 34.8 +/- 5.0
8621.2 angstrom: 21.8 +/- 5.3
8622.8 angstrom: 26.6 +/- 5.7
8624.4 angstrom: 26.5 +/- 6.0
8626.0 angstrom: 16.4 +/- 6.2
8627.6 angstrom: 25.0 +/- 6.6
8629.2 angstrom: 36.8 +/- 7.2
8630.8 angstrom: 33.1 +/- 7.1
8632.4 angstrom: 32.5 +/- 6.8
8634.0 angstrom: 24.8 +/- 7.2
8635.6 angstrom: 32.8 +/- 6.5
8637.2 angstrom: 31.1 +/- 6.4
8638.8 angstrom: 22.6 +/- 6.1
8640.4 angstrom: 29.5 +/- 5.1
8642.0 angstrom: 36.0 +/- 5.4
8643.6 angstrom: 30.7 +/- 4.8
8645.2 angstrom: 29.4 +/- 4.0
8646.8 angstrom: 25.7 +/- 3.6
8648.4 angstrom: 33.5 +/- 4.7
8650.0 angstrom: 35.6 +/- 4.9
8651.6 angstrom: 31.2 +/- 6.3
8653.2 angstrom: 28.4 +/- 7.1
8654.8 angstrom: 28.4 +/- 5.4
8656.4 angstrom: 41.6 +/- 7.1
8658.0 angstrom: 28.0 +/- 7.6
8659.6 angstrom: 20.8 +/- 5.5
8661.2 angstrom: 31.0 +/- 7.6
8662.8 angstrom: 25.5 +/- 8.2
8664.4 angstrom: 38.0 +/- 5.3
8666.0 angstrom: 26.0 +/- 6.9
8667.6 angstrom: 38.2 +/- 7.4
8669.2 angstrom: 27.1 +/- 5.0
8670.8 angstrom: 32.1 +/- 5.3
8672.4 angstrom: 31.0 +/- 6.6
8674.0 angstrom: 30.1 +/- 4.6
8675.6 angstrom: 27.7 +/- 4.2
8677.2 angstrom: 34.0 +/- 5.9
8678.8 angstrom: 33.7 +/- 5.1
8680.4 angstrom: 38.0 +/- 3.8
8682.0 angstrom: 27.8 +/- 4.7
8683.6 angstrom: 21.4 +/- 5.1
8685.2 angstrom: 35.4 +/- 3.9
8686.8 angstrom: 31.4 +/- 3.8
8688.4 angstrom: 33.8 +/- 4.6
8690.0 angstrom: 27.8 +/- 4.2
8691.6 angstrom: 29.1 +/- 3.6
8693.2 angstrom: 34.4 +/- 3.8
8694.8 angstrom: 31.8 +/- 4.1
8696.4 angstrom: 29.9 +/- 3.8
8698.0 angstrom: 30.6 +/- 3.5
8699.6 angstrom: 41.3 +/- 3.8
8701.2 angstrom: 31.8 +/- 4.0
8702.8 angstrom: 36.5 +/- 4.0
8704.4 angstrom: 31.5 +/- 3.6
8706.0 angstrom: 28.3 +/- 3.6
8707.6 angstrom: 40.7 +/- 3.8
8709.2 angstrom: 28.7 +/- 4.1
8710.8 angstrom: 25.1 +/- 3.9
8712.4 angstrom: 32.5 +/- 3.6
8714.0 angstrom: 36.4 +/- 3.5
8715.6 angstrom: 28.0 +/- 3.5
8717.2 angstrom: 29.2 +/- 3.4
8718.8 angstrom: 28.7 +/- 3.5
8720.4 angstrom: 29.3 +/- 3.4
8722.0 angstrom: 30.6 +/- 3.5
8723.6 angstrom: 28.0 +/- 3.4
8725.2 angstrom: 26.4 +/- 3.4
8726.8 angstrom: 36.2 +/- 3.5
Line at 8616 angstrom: [N II] 6583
